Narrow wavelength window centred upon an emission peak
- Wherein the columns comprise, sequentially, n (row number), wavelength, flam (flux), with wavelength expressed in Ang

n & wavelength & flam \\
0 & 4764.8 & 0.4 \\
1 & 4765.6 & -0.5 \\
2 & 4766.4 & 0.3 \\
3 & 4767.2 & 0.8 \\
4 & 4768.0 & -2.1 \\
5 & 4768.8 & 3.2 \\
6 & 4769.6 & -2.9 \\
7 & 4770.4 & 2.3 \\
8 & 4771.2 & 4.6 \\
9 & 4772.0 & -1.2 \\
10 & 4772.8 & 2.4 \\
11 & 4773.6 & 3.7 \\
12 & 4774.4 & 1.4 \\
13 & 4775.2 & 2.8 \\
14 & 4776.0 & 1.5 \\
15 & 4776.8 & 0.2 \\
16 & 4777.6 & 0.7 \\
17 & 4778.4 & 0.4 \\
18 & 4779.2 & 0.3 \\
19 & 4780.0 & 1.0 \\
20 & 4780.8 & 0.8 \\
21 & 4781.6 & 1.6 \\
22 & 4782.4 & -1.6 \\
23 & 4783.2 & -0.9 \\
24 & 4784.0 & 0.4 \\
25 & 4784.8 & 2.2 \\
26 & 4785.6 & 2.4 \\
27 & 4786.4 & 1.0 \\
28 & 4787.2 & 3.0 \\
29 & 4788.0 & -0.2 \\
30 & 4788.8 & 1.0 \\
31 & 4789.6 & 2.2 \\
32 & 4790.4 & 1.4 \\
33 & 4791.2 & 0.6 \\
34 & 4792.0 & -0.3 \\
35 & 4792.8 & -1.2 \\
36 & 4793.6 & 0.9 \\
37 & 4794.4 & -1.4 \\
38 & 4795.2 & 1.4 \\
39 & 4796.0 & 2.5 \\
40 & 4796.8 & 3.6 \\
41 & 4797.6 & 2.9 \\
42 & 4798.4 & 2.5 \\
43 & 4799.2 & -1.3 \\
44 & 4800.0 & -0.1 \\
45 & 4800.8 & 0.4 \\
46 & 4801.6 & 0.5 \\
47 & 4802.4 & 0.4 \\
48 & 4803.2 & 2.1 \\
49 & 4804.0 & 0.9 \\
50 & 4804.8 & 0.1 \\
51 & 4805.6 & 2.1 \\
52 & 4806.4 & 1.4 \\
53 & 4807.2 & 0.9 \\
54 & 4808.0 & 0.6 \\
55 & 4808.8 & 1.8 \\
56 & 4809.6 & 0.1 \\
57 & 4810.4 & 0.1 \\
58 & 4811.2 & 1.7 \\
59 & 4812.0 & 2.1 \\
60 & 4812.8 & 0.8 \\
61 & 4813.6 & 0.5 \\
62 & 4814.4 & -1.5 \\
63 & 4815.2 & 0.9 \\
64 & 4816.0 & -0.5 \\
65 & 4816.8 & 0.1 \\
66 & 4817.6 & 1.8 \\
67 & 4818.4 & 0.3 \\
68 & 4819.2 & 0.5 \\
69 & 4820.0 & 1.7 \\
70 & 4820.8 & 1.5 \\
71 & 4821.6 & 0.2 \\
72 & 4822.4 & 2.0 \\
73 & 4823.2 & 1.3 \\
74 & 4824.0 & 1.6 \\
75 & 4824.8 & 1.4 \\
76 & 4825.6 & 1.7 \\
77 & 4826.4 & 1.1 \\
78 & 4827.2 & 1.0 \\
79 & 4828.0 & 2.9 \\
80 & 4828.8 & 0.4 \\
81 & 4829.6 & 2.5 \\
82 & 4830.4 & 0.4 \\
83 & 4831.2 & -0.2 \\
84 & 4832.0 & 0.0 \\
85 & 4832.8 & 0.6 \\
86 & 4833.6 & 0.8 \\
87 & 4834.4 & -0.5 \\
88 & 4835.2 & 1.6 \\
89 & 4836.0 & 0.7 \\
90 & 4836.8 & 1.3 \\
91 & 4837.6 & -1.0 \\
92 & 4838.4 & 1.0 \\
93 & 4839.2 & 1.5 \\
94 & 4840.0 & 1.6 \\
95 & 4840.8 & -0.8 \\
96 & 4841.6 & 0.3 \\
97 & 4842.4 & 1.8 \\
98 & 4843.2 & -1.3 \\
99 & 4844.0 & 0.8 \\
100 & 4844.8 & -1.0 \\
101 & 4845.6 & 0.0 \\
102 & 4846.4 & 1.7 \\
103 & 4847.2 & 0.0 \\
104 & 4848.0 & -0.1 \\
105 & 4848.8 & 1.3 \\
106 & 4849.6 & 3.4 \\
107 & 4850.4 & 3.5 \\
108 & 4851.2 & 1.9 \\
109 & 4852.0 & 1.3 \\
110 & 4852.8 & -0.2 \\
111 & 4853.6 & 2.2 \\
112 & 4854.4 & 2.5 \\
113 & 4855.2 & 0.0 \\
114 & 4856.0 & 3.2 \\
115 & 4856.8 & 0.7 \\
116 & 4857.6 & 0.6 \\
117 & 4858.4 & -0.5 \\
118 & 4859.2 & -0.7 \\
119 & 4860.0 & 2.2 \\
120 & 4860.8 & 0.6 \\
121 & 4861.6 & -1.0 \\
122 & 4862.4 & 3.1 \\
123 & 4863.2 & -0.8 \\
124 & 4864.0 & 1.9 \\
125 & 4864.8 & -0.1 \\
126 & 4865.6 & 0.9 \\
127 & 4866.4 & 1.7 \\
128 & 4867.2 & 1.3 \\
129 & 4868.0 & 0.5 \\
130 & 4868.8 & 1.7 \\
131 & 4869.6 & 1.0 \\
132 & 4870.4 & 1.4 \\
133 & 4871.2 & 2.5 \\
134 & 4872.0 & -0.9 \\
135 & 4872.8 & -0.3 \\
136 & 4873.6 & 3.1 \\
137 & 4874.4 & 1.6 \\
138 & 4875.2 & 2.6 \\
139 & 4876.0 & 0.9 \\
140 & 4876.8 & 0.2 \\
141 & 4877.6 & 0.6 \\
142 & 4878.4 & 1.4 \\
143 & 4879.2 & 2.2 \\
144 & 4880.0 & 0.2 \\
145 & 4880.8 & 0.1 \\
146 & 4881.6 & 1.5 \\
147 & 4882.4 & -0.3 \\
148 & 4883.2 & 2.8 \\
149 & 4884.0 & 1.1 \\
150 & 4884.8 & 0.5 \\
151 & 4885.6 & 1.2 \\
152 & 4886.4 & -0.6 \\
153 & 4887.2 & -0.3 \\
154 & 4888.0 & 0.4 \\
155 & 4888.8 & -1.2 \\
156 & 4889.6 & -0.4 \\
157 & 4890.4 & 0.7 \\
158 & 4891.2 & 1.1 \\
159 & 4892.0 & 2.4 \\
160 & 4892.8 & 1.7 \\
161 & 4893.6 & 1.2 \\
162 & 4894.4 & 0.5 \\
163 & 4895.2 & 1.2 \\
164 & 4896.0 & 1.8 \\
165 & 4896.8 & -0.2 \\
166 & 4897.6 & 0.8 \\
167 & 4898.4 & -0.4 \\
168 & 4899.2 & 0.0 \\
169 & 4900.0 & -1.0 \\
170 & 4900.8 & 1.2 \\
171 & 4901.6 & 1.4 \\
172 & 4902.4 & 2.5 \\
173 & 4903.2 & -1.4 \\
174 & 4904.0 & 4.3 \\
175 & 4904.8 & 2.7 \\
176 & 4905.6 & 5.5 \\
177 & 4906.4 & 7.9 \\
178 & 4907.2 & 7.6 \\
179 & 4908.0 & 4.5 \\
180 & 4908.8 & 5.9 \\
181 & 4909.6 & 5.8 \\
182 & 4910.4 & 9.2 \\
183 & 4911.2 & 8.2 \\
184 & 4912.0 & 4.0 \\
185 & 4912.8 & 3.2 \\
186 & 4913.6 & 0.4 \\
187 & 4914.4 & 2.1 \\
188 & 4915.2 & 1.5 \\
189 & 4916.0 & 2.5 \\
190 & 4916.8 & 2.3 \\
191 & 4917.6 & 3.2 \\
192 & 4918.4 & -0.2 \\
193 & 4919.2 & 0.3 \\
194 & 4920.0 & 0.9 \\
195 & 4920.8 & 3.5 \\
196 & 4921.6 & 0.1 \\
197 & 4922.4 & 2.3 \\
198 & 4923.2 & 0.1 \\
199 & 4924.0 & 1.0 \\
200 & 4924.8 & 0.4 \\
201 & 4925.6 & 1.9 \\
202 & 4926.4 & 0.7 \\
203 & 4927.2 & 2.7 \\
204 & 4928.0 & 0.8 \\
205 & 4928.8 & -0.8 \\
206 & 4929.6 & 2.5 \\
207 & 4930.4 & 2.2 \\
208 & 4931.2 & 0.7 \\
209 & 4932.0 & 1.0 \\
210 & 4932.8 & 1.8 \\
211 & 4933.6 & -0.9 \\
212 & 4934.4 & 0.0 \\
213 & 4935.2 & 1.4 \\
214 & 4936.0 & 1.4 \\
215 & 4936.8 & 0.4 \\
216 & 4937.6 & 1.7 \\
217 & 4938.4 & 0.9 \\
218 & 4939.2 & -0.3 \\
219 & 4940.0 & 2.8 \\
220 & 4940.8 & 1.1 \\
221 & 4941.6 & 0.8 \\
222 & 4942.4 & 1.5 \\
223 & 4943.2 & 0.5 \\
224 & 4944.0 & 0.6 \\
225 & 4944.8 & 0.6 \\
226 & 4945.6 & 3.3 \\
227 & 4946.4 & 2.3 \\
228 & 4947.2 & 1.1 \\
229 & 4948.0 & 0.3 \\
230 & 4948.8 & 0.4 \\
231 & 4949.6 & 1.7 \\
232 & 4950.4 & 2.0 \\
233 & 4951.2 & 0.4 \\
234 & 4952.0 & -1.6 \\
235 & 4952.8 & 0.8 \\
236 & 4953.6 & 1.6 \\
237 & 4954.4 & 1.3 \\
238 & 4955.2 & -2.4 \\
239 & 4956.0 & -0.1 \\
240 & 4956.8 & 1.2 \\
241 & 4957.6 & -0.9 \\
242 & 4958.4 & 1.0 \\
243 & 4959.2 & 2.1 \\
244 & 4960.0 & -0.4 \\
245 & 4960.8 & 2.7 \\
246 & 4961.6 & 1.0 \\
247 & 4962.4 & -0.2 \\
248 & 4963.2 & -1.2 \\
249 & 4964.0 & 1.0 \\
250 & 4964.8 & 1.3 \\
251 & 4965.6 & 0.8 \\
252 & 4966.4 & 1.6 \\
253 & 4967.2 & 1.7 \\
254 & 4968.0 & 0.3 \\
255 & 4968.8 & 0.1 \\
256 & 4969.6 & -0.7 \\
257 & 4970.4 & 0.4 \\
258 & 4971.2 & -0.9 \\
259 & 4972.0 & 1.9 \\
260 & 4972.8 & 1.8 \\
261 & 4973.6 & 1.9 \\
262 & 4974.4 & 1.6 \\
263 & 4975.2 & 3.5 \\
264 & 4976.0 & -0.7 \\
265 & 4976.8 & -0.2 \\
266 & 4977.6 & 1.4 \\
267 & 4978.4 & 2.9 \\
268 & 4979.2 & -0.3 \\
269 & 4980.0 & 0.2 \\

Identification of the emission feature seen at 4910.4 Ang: [O II]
